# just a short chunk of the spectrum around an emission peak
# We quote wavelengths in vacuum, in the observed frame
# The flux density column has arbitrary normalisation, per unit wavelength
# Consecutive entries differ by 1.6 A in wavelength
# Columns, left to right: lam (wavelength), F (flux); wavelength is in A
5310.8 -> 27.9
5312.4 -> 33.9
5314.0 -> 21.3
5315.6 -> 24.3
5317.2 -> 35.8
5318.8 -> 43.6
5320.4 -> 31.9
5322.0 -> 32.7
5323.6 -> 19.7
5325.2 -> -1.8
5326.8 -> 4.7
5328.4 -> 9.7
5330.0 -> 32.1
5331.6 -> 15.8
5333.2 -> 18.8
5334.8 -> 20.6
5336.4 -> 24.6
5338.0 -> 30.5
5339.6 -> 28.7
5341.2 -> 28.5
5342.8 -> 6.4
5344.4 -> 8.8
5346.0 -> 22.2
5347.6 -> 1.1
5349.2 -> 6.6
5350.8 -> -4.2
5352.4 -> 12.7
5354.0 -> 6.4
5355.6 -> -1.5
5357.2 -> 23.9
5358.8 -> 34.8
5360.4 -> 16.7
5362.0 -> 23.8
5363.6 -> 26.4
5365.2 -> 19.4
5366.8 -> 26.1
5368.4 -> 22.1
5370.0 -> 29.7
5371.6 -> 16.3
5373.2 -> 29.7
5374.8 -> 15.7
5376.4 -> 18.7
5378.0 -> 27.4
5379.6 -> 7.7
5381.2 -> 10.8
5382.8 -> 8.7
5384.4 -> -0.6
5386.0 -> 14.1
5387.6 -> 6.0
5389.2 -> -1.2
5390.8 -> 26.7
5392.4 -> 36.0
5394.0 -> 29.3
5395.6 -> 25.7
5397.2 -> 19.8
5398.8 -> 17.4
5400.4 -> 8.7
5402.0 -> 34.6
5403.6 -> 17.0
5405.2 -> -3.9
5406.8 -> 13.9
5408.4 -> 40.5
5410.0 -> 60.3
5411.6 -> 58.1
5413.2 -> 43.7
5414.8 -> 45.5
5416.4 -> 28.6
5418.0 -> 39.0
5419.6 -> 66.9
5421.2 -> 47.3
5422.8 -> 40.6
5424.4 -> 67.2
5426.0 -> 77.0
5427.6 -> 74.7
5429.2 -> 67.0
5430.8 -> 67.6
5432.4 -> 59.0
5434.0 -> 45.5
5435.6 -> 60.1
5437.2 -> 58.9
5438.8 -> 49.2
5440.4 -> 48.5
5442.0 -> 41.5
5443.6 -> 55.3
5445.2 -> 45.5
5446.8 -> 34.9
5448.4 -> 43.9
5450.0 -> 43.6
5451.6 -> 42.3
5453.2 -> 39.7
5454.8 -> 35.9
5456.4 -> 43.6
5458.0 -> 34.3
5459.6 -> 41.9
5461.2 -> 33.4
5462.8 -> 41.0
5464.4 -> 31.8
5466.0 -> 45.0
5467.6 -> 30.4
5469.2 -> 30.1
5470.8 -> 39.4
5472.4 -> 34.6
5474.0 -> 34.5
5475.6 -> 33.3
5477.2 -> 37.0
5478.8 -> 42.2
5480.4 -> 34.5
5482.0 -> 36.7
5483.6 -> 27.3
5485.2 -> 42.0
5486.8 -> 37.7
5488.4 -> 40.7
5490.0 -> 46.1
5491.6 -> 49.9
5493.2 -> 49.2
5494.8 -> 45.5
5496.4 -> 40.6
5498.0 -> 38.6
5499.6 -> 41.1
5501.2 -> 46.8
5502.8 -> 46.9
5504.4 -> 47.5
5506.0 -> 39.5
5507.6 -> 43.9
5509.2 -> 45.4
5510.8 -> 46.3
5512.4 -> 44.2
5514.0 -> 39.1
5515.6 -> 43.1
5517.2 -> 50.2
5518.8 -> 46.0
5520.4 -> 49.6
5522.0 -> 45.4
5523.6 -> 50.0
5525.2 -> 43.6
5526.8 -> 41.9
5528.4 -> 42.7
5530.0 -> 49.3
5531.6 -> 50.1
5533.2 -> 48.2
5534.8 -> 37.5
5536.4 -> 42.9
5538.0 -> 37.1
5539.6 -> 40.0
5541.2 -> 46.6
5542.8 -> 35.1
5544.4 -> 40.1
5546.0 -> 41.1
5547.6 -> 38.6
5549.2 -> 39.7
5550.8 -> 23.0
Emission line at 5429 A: Ly-alpha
